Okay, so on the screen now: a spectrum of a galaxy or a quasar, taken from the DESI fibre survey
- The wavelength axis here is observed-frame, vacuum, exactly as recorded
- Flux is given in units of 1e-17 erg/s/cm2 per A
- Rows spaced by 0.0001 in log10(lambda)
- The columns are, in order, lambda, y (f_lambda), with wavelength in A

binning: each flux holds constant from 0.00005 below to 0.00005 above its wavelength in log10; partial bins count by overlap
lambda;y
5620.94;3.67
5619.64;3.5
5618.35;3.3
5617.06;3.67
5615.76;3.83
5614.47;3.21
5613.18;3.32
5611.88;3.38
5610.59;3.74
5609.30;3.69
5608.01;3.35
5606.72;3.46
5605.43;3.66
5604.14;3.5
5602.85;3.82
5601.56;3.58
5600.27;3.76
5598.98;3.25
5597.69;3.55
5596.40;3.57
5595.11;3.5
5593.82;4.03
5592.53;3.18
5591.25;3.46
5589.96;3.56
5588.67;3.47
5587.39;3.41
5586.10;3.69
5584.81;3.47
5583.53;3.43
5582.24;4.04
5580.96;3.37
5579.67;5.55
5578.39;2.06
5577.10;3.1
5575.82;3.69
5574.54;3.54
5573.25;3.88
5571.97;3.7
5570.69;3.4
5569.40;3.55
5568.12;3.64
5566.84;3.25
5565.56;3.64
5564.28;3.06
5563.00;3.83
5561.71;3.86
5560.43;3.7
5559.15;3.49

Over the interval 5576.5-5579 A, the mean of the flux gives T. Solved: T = 2.57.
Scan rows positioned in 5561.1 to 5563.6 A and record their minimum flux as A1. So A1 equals 3.83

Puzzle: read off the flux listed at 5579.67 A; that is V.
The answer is 5.55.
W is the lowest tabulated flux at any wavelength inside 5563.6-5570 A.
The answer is 3.06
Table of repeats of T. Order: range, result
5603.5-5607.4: 3.54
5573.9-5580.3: 3.59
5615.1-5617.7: 3.74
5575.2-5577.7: 3.4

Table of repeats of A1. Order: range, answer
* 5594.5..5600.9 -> 3.25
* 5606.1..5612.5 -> 3.35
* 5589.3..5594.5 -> 3.18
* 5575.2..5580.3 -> 2.06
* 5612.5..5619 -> 3.21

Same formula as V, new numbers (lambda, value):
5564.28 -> 3.06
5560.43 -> 3.7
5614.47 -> 3.21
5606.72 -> 3.46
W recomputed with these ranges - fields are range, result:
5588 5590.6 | 3.47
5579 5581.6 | 3.37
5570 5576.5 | 3.4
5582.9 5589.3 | 3.41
